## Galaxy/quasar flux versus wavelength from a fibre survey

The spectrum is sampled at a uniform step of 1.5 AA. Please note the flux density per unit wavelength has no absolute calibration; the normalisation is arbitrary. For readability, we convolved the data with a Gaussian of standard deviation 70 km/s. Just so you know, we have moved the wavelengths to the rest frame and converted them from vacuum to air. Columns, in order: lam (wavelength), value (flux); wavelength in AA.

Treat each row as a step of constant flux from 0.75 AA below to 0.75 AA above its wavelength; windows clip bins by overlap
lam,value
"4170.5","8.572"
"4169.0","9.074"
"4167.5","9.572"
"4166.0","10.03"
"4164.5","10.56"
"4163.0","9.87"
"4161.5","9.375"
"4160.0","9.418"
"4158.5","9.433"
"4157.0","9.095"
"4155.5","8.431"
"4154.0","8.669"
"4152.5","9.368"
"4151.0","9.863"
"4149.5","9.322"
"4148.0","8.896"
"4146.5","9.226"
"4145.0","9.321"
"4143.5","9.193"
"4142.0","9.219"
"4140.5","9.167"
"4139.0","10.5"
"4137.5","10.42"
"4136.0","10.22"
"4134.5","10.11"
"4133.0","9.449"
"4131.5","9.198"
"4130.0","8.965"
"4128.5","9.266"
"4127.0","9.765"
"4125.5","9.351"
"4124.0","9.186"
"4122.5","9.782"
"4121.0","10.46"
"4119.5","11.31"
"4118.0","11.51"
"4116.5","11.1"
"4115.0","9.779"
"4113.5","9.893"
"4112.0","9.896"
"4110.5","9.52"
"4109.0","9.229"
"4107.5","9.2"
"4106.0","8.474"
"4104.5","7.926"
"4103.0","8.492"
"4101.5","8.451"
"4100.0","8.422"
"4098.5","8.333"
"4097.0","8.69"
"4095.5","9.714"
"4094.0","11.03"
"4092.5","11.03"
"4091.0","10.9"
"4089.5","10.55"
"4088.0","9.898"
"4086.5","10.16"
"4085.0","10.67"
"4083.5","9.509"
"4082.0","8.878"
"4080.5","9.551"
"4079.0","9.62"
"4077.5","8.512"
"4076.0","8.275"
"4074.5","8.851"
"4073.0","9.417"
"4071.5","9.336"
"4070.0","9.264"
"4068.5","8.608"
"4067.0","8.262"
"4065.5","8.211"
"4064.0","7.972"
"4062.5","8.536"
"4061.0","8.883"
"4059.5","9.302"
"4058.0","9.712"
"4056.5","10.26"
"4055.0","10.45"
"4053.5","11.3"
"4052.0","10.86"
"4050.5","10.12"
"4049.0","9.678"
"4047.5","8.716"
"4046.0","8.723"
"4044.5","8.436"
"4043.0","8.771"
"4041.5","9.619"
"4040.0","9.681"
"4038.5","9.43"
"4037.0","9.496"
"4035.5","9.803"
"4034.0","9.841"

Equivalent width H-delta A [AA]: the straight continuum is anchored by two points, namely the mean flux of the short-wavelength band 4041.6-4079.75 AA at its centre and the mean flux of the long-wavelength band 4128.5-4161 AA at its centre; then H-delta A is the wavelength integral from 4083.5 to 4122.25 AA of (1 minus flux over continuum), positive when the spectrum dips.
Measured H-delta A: -2.0 AA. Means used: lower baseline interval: 9.21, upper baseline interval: 9.4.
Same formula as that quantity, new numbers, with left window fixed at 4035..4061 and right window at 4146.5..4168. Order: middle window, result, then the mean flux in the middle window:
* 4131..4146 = -0.36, 9.68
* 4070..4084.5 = 0.67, 9.14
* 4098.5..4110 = 1.11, 8.6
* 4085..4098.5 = -0.86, 10.2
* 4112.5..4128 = -1.15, 10.2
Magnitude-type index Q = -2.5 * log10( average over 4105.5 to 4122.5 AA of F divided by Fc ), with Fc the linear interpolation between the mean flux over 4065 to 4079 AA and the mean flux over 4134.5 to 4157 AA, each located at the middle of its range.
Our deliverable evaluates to -0.100 mag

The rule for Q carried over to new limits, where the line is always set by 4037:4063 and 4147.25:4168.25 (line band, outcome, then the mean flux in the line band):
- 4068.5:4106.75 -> 0.02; 9.34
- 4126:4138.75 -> -0.03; 9.7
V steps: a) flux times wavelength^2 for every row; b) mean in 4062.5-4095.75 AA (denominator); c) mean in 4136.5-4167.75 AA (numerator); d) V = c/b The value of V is 1.04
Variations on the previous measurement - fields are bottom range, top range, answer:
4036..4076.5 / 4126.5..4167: 1.07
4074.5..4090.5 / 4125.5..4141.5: 1.04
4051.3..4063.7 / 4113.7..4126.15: 1.08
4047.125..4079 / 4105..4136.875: 1.08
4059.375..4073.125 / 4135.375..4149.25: 1.14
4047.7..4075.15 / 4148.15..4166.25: 1.05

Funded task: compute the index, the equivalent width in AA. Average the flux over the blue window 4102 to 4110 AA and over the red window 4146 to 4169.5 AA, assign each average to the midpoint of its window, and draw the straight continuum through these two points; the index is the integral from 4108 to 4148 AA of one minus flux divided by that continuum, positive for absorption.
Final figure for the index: -3.60 AA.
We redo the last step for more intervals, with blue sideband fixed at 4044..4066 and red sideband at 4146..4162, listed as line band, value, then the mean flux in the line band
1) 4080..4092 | -0.88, 10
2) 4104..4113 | 0.20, 9.1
